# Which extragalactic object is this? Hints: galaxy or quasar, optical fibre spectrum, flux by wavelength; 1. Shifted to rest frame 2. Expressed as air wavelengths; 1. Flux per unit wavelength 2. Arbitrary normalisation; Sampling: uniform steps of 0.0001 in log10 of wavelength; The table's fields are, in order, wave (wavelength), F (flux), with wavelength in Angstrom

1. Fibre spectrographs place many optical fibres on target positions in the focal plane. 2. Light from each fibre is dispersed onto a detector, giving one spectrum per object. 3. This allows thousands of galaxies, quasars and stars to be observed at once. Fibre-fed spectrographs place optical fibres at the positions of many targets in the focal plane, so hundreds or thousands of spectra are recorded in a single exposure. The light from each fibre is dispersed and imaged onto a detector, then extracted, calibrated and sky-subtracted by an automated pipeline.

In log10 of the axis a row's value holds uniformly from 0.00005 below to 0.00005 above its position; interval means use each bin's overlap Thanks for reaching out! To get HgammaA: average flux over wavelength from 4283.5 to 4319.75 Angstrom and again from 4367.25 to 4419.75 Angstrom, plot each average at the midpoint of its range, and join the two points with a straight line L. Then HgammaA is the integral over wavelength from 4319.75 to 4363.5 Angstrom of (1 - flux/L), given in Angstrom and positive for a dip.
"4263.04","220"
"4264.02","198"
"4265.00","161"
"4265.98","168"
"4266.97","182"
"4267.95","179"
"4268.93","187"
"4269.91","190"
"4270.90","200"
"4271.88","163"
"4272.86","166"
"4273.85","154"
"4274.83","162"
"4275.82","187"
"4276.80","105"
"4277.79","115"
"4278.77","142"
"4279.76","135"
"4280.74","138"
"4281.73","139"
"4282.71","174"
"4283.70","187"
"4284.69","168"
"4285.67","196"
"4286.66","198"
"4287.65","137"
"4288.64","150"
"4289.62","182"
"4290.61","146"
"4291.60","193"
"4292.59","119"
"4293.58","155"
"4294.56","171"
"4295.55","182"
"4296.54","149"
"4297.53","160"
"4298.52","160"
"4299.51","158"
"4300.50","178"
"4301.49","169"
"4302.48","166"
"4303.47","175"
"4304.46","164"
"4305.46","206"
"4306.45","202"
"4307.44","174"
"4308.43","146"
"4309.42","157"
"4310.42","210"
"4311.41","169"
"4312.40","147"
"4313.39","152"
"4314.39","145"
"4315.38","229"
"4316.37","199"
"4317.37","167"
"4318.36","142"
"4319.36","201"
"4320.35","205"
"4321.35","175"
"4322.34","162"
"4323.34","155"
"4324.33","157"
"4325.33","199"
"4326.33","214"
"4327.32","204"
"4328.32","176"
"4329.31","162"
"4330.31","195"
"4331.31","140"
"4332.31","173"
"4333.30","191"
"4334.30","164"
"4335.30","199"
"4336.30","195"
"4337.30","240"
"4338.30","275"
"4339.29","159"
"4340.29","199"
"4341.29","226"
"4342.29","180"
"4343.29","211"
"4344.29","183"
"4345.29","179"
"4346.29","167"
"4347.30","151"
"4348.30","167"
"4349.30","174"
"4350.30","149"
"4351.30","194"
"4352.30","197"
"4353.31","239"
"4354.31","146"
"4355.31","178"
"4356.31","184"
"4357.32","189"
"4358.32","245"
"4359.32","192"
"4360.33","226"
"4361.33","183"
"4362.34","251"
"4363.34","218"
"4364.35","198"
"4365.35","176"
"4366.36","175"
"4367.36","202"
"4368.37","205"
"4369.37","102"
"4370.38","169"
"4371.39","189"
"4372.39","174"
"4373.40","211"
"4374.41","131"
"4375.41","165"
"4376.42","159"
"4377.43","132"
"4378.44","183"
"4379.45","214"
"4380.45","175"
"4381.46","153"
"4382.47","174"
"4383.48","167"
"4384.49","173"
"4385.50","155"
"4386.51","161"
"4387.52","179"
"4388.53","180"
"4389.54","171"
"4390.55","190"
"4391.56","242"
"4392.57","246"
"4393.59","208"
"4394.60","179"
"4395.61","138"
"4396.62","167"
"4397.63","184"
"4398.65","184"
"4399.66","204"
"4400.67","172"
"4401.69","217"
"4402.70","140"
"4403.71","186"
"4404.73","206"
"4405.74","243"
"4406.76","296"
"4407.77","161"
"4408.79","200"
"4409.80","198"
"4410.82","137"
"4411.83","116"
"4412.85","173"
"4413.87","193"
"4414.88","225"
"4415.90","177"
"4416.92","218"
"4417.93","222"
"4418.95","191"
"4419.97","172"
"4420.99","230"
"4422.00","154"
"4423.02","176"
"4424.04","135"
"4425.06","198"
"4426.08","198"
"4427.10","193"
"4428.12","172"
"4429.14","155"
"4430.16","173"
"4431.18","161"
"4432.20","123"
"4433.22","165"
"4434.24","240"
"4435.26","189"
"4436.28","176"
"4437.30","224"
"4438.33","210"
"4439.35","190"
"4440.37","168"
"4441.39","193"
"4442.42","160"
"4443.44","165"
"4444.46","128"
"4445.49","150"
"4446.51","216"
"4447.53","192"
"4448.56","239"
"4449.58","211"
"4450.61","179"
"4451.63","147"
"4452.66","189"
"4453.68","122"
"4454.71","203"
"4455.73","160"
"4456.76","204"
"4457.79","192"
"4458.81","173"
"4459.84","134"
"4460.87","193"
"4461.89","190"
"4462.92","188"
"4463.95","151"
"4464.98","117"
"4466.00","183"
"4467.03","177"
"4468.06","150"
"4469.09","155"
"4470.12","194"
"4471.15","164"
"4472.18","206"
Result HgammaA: -3.5 Angstrom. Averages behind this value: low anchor 170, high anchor 183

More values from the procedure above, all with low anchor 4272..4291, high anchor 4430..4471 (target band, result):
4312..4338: -3.0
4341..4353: -1.2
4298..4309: -0.9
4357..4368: -2.6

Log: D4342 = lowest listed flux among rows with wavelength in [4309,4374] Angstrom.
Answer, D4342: 102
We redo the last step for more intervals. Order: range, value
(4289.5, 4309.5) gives 119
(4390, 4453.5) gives 116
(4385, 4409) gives 138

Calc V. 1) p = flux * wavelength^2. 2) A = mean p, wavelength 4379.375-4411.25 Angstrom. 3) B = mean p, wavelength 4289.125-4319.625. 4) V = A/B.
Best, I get 1.15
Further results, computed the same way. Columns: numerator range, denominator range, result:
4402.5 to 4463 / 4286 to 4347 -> 1.09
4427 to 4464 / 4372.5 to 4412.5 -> 1.01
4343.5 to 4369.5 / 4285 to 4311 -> 1.15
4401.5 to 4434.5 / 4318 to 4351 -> 1.05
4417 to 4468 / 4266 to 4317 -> 1.15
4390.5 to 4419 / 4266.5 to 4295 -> 1.26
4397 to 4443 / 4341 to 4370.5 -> 1.02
